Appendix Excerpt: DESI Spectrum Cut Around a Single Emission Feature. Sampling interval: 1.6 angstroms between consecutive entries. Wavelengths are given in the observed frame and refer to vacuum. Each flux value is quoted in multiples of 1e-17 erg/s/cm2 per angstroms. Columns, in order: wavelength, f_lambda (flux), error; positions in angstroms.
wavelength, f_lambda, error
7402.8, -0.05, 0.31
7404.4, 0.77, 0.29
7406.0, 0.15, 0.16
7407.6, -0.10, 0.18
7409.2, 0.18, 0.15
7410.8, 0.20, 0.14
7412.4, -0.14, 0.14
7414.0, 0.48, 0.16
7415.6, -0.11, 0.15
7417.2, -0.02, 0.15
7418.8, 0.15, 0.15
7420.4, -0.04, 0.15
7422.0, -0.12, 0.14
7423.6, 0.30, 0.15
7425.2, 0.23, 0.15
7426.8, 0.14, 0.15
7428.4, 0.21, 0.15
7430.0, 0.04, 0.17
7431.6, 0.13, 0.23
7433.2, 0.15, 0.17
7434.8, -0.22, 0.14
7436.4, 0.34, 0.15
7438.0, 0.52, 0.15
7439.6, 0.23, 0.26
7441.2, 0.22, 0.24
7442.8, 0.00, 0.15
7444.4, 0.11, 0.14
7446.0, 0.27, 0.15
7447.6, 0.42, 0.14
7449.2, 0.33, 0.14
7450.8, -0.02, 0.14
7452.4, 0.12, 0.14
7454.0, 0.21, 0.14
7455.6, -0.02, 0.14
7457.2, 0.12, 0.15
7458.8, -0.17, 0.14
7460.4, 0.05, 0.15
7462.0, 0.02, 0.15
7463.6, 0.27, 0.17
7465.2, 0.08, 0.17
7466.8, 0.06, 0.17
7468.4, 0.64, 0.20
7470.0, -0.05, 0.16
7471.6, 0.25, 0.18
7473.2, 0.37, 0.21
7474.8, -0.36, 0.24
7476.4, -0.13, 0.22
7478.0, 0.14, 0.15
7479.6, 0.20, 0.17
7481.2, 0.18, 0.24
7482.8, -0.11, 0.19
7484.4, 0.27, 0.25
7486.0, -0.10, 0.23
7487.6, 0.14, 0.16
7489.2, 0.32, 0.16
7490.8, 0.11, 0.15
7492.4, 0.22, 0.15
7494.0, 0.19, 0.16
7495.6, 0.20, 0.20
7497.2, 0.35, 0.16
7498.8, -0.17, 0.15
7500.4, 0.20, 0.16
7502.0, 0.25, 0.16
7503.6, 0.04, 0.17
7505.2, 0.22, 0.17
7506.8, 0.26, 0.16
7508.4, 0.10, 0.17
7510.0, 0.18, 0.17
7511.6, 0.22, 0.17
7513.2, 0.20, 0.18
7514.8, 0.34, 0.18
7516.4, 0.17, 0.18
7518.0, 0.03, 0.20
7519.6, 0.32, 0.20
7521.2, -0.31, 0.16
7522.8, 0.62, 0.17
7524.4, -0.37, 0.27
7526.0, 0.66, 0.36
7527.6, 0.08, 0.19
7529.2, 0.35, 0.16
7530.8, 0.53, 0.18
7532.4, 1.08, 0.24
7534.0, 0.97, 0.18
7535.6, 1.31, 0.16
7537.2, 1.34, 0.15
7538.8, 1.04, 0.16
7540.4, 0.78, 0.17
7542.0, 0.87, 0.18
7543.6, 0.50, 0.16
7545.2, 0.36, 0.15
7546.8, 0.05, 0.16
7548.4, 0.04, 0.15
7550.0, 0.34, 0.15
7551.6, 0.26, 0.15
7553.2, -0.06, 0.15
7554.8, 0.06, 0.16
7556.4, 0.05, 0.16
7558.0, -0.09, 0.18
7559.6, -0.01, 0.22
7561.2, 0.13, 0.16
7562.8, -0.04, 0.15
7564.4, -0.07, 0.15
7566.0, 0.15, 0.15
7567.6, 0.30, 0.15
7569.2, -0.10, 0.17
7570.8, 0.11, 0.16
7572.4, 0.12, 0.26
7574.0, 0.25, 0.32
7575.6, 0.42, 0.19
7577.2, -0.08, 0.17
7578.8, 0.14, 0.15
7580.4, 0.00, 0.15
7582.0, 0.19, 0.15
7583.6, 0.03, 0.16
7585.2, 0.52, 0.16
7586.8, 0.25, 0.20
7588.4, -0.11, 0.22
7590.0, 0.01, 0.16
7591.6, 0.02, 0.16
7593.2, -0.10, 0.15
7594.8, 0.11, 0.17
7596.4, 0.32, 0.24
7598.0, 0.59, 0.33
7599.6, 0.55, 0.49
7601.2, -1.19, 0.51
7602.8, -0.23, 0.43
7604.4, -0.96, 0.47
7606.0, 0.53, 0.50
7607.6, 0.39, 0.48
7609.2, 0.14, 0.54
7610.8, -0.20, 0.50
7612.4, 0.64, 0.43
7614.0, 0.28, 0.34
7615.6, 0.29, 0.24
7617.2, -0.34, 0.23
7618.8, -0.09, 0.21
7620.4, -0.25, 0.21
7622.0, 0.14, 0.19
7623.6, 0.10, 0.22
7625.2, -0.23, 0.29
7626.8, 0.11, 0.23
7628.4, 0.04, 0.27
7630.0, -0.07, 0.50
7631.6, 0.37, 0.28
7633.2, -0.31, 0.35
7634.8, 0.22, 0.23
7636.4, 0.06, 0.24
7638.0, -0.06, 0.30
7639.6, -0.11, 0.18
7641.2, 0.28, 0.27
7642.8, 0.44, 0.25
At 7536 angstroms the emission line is [O II]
